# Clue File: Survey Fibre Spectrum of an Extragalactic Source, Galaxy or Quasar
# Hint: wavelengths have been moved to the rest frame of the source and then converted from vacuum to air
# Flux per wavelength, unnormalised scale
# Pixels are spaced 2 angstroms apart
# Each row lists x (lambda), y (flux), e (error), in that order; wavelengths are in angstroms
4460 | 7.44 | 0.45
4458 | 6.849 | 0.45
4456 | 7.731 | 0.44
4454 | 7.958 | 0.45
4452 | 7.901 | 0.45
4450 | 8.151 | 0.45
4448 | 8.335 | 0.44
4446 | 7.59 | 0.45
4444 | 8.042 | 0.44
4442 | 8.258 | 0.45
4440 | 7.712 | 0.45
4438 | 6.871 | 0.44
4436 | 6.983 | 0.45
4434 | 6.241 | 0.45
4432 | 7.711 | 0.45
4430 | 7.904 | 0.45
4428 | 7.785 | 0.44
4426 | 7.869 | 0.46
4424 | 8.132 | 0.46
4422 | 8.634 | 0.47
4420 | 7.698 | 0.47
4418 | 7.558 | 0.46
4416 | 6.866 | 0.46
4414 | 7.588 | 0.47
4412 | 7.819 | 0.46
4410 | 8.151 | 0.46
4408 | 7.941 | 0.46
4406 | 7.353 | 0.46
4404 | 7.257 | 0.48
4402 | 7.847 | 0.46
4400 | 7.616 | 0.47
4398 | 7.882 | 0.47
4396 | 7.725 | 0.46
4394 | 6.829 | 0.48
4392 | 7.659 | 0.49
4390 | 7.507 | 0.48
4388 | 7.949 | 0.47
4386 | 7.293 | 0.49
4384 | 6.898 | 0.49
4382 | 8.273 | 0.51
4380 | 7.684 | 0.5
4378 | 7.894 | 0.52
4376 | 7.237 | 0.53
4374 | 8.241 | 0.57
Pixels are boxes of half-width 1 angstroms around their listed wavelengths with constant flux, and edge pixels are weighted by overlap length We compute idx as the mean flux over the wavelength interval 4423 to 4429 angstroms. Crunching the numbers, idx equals 7.93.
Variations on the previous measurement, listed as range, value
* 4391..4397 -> 7.4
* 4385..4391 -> 7.58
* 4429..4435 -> 7.29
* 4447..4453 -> 8.13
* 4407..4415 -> 7.87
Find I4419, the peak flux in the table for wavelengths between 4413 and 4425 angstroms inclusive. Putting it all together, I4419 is 8.634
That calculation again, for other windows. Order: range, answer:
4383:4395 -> 7.949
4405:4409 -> 7.941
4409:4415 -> 8.151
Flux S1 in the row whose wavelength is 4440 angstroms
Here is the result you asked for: 7.712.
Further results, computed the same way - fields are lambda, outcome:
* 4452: 7.901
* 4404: 7.257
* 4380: 7.684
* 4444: 8.042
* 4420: 7.698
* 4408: 7.941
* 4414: 7.588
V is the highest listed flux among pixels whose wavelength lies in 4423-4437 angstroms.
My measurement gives 8.132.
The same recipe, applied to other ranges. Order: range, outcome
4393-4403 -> 7.882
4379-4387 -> 8.273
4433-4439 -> 6.983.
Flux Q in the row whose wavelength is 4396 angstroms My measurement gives 7.725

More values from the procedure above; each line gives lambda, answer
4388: 7.949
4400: 7.616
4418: 7.558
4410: 8.151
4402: 7.847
